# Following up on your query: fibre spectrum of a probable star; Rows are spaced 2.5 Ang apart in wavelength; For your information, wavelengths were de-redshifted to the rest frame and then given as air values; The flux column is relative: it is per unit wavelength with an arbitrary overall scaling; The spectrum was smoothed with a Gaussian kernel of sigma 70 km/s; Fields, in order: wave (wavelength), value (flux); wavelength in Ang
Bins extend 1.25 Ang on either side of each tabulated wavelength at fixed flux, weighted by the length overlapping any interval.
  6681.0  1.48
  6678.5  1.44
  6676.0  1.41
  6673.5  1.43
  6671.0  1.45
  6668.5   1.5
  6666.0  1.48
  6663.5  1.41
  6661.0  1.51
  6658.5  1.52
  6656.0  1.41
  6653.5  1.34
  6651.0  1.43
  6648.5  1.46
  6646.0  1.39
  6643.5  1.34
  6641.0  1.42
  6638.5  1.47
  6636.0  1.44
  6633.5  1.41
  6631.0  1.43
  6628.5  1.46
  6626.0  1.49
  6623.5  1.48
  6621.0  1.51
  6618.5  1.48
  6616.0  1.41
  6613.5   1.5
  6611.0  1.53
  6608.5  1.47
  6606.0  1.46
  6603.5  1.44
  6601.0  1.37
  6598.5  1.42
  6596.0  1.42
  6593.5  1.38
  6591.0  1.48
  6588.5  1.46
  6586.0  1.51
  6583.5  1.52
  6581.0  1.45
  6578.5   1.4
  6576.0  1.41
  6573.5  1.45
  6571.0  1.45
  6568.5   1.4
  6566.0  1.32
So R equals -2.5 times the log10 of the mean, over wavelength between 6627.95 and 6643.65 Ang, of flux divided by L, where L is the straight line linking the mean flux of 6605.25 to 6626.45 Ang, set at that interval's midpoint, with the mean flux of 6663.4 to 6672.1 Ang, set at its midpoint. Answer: 0.04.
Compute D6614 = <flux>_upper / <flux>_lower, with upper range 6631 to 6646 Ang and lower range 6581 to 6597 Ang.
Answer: 1.0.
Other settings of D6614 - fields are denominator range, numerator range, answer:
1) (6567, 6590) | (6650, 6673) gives 1.00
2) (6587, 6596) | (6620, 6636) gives 1.02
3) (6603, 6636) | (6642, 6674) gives 0.98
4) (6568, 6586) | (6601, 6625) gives 1.02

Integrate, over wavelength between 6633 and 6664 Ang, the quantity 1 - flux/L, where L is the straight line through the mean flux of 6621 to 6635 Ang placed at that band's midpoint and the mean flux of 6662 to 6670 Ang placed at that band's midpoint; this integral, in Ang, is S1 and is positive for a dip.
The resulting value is 0.7 Ang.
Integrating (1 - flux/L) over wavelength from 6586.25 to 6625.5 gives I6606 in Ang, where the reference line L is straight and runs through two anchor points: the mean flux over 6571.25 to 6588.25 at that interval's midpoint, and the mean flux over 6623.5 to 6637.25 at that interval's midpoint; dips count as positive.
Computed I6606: -0.1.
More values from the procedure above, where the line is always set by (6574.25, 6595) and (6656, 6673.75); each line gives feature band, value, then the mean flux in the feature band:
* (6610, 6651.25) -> 0.3 Ang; 1.45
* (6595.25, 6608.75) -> 0.3 Ang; 1.43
